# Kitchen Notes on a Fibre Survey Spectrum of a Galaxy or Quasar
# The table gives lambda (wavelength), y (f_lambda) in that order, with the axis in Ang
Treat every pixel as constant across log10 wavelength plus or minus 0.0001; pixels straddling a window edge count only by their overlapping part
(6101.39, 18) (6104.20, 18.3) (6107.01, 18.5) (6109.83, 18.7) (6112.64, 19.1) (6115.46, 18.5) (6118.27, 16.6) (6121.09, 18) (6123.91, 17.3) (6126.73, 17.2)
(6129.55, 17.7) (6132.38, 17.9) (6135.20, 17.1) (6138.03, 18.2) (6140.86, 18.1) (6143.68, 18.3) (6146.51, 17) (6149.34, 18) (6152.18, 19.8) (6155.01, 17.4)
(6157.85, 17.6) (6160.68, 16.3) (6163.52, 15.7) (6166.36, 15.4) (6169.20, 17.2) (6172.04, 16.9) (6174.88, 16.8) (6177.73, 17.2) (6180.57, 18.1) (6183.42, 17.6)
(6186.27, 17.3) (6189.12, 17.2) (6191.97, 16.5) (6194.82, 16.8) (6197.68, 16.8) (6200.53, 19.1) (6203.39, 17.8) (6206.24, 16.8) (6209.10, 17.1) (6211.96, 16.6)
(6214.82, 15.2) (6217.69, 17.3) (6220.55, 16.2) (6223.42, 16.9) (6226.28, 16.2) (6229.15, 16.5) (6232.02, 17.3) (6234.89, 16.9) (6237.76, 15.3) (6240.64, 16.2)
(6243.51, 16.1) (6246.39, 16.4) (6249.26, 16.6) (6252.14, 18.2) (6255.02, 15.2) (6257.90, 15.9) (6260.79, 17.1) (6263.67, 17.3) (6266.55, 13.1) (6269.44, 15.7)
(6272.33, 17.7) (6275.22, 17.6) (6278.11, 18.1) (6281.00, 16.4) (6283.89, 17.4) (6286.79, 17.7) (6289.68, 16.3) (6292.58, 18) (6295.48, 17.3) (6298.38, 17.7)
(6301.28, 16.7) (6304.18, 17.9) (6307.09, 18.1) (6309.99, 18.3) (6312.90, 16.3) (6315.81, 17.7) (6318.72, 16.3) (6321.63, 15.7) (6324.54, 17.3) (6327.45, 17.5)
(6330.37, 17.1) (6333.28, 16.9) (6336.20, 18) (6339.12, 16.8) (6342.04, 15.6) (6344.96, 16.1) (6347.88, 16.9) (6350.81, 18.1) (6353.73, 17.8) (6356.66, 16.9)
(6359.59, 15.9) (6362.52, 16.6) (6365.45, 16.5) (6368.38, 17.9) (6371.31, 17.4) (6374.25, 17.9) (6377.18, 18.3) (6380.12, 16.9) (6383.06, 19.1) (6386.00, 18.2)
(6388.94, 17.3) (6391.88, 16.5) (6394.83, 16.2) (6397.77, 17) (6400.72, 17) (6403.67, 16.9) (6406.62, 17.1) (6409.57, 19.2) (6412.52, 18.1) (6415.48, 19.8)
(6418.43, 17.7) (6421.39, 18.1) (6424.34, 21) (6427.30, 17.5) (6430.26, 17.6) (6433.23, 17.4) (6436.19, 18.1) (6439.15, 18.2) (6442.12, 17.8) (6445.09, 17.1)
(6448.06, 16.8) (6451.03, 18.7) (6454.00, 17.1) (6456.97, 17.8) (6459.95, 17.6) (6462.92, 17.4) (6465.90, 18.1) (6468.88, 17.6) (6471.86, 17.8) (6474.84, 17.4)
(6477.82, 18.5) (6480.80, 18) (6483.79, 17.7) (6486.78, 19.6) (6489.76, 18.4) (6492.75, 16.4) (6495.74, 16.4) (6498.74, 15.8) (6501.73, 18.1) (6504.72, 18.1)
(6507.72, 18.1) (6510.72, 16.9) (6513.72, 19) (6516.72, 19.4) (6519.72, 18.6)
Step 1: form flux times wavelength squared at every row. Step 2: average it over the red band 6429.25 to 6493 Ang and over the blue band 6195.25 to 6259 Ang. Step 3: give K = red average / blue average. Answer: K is 1.15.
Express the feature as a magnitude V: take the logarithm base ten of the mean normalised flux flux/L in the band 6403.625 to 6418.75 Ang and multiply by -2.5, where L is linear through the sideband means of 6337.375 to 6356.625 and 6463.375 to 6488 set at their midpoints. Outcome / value -0.05 mag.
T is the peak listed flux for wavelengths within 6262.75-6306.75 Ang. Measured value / 18.1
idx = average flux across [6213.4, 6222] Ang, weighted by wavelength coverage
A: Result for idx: 16.2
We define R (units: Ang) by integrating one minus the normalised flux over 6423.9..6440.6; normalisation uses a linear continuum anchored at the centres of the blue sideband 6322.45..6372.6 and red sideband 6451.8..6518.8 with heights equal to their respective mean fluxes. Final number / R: -0.6 Ang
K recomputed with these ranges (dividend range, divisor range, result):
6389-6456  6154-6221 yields 1.13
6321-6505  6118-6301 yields 1.10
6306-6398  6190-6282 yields 1.07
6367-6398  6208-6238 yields 1.12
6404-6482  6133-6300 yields 1.14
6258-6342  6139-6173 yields 1.03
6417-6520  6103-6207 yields 1.13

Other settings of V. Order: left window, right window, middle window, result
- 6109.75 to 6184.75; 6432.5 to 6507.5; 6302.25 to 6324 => 0.027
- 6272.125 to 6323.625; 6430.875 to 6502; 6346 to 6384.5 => 0.003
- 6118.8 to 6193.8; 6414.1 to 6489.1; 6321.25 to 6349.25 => 0.058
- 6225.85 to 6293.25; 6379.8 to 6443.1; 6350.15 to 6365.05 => 0.029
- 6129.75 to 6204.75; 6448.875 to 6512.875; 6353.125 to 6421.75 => 0.006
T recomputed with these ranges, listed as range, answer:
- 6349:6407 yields 19.1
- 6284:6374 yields 18.3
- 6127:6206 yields 19.8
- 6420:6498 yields 21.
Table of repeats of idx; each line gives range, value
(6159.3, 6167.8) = 15.8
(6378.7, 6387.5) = 18.1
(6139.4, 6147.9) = 17.8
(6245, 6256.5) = 16.6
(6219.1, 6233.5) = 16.6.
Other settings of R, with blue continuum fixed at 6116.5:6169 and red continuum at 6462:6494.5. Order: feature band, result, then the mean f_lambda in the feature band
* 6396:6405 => 0.43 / 16.9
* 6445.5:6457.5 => 0.22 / 17.5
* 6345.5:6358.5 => 0.32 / 17.3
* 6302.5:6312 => -0.16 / 18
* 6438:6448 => 0.16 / 17.5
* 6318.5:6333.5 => 0.72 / 16.8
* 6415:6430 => -0.70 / 18.7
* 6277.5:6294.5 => 0.34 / 17.3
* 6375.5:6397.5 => 0.36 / 17.5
